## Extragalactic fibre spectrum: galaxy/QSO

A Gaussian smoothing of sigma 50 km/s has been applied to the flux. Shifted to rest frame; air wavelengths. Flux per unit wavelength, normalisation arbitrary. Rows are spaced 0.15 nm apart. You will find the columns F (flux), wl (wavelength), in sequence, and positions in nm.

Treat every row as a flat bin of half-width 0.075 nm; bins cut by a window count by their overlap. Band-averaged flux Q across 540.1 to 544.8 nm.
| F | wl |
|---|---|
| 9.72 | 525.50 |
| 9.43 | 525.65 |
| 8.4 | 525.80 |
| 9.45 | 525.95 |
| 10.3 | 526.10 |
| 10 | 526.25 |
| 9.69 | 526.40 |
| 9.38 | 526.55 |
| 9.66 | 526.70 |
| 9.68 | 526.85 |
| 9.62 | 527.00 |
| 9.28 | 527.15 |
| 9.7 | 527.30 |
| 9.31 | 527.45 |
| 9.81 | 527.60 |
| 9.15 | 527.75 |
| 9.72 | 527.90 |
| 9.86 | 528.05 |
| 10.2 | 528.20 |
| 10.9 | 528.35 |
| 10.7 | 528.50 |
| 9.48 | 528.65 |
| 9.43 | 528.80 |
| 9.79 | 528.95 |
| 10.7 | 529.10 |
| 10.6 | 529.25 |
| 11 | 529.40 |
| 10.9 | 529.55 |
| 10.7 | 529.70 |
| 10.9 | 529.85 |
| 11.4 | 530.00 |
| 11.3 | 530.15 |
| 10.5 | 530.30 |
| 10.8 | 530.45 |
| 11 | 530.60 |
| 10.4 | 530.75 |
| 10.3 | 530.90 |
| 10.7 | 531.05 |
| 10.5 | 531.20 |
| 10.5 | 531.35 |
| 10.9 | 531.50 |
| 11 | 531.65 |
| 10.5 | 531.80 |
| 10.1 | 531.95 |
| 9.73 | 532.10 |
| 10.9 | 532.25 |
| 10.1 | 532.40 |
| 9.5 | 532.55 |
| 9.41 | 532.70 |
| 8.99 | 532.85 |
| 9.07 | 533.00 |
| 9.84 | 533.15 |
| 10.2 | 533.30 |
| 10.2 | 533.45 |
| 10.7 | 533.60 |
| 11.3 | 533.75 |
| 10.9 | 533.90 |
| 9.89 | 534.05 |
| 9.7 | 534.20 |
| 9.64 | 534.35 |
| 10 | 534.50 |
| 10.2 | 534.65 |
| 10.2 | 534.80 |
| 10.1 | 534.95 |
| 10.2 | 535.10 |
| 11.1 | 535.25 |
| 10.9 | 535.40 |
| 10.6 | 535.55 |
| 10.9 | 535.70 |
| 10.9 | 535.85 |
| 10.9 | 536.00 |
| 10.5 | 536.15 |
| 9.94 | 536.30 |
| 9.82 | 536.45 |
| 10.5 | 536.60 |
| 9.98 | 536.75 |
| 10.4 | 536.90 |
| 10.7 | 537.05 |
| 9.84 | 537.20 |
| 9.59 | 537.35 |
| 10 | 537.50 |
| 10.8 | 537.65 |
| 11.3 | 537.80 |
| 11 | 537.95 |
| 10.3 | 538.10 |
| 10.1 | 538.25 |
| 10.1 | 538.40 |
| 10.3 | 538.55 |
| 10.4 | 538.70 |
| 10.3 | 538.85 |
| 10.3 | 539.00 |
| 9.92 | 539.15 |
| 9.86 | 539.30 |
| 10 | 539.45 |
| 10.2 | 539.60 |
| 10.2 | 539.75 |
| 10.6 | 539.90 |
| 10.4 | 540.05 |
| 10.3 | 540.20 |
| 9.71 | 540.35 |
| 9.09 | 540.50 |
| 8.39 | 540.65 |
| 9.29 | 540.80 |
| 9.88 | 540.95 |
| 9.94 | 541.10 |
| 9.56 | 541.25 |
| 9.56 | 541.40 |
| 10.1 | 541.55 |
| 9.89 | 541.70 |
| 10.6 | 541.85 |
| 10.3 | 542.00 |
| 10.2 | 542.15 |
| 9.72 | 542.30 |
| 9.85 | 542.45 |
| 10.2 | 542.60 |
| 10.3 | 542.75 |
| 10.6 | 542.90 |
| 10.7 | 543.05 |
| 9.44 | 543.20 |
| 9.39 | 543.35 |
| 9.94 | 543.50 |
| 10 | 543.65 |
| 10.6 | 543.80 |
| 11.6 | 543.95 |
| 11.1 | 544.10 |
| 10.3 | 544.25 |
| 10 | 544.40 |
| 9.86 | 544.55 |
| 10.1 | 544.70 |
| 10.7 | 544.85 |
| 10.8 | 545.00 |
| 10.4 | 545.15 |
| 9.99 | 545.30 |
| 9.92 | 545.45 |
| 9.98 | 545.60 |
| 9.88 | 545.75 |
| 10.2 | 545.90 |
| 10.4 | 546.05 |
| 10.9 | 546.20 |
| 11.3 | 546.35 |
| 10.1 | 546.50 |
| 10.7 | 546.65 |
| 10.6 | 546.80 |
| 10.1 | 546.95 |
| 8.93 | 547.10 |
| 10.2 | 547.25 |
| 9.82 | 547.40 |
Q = 10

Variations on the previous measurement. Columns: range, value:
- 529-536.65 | 10.4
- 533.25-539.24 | 10.4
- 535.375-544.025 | 10.2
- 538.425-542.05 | 9.96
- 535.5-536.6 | 10.5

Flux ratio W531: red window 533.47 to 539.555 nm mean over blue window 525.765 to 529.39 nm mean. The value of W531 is 1.05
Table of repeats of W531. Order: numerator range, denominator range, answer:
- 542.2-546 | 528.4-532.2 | 0.97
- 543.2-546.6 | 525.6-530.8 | 1.02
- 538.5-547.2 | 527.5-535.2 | 0.99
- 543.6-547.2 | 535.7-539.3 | 1.00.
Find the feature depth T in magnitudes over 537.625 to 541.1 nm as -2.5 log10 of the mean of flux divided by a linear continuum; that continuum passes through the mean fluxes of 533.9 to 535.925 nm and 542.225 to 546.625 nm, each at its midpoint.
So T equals 0.02 mag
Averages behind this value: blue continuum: 10.4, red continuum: 10.3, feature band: 10.1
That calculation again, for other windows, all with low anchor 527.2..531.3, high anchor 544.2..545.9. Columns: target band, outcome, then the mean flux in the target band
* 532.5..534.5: 0.04 mag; 9.96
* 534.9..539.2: -0.01 mag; 10.4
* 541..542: 0.03 mag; 9.97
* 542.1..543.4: 0.02 mag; 10.1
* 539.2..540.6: 0.02 mag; 10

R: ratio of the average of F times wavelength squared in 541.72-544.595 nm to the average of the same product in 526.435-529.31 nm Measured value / 1.1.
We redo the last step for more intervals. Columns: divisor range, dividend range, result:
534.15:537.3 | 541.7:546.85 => 1.03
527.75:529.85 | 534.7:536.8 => 1.04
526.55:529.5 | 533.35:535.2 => 1.06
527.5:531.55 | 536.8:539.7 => 1.02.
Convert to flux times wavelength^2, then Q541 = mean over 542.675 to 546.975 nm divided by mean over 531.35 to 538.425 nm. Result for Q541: 1.0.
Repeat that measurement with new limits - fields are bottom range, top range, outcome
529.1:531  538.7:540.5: 0.97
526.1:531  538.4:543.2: 1.03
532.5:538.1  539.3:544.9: 1.01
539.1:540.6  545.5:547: 1.07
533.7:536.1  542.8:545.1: 1.02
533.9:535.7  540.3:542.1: 0.97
